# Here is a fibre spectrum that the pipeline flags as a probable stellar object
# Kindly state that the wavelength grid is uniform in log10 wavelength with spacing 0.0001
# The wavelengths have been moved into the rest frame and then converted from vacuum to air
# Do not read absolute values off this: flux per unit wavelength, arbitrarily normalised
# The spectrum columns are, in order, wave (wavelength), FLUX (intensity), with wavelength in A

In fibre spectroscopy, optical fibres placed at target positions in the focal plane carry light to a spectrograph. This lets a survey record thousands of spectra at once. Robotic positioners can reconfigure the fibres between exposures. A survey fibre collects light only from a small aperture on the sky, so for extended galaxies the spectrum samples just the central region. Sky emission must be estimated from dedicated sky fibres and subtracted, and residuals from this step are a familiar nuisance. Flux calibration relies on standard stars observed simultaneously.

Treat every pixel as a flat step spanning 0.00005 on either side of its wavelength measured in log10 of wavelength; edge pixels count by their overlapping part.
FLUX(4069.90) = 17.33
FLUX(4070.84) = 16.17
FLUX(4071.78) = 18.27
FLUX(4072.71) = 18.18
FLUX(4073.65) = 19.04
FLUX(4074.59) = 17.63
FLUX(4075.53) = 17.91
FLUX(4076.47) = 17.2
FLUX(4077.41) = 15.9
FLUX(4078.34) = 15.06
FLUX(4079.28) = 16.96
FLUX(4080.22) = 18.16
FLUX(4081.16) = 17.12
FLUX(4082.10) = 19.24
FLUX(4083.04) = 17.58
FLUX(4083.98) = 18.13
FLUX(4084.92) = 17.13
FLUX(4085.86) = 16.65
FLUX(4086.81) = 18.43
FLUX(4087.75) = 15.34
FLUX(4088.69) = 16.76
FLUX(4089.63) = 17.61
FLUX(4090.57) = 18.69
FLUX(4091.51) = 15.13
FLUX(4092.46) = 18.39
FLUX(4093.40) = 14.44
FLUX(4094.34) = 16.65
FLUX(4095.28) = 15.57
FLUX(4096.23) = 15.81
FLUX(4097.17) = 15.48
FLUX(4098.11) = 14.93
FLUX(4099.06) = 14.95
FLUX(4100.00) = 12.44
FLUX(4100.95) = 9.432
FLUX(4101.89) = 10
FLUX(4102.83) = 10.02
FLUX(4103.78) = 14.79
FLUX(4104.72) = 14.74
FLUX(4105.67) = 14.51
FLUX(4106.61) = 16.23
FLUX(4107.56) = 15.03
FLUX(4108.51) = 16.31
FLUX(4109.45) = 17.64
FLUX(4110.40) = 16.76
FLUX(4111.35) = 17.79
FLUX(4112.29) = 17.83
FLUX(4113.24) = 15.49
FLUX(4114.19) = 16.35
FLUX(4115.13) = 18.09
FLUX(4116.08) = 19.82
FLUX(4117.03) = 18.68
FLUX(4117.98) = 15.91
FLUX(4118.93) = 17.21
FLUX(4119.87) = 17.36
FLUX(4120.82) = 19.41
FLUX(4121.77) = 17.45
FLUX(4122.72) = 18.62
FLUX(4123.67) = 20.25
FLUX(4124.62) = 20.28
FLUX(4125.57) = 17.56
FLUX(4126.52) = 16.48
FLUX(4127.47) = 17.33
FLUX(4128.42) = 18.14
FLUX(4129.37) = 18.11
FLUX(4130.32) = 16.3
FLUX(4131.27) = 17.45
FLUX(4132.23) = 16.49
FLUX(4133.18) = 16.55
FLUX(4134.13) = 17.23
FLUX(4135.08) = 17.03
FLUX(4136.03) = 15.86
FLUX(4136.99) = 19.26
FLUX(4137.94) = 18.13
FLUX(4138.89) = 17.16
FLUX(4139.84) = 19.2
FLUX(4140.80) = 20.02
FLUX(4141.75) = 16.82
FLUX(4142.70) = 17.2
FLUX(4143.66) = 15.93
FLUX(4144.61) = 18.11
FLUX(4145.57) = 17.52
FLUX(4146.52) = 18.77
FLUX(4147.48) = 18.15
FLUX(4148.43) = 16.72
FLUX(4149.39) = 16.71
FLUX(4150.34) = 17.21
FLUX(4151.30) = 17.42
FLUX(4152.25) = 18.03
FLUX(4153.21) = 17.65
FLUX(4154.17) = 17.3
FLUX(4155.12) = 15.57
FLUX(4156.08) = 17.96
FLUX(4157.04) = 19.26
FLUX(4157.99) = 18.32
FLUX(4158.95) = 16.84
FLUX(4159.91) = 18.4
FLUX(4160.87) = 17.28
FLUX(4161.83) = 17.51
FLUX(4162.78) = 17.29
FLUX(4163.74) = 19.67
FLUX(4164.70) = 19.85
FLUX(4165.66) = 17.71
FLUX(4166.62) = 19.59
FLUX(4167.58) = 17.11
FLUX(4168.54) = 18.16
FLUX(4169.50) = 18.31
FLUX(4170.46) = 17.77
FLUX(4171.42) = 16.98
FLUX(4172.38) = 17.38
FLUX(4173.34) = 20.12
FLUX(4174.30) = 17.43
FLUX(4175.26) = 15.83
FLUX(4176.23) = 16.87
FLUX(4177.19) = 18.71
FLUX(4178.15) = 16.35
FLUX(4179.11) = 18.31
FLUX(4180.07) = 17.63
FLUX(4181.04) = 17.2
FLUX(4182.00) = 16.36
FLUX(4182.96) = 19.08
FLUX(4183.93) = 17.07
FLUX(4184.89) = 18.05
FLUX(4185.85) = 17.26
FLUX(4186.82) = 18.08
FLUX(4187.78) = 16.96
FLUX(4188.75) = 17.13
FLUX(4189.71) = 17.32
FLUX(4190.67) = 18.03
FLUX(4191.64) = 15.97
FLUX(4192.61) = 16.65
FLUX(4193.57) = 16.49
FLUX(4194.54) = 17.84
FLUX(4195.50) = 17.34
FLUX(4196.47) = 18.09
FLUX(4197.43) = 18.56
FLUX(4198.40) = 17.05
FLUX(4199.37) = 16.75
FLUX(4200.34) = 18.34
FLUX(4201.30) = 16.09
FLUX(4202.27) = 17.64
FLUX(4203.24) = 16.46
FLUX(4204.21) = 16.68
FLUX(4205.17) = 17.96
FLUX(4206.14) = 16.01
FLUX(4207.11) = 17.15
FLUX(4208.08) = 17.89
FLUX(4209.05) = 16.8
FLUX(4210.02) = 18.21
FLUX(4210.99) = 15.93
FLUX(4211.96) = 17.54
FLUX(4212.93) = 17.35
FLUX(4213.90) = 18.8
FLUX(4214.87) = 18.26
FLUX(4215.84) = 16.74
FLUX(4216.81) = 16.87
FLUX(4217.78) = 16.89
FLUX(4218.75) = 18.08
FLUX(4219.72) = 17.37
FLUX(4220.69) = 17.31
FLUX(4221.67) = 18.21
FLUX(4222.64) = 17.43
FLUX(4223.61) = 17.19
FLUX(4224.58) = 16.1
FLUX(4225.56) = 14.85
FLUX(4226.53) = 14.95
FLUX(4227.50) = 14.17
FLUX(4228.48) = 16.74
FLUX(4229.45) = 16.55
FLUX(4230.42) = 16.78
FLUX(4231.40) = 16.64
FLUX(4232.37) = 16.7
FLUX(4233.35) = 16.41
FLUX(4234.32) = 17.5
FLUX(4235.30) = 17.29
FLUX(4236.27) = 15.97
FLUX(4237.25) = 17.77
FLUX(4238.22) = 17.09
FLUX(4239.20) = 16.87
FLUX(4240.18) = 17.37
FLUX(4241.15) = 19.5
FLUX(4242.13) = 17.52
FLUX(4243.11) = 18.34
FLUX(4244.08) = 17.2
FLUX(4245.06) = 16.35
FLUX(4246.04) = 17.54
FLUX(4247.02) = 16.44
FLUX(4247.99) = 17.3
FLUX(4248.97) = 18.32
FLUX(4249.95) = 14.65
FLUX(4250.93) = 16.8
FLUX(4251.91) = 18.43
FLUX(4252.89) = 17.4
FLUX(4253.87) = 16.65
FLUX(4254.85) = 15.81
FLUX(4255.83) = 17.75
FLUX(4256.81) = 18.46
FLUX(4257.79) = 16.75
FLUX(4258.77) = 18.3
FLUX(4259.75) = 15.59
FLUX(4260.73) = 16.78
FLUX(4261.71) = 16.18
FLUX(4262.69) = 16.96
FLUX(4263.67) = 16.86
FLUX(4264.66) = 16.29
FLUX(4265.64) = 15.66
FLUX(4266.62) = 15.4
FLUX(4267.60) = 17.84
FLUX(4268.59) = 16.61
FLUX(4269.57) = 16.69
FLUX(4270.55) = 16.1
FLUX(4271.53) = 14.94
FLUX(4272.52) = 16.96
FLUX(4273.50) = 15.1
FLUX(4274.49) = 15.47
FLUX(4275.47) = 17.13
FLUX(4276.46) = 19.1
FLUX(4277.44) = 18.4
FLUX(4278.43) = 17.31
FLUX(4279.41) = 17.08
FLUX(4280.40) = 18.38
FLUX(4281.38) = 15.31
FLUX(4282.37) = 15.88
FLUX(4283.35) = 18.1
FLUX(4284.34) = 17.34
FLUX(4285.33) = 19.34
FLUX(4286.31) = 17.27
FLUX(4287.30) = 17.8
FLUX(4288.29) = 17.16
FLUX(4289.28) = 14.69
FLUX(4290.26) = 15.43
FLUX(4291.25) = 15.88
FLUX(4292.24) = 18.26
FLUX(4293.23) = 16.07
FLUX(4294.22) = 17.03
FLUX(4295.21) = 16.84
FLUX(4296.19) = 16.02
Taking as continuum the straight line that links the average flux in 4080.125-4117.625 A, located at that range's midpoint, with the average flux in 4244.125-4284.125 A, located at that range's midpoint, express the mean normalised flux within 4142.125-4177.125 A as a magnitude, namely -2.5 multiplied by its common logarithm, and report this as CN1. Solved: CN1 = -0.09 mag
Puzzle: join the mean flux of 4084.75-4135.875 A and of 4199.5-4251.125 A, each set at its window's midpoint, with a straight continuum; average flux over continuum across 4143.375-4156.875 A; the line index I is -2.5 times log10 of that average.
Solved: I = -0.05 mag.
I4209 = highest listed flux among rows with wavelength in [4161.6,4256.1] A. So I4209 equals 20.12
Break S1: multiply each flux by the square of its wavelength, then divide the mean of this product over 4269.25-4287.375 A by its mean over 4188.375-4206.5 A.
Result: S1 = 1.03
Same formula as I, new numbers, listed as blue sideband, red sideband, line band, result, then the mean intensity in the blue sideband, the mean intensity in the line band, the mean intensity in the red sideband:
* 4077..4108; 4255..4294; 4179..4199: -0.07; 15.7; 17.4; 16.8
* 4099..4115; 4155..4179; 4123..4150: -0.09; 14.8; 17.7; 17.9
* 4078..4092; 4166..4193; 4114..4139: -0.02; 17.2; 17.7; 17.6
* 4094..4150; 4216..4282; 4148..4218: -0.05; 16.7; 17.5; 16.9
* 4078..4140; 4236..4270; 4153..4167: -0.08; 16.7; 18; 17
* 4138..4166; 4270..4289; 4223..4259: 0.02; 17.8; 16.9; 17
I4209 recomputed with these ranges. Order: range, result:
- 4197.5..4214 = 18.8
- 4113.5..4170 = 20.28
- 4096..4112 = 17.79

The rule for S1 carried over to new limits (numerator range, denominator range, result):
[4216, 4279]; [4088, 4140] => 1.09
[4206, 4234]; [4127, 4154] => 1.00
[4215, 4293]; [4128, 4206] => 1.00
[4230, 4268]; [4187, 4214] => 1.01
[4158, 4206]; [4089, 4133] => 1.11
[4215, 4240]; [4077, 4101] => 1.10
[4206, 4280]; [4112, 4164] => 1.01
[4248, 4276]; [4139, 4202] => 0.99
